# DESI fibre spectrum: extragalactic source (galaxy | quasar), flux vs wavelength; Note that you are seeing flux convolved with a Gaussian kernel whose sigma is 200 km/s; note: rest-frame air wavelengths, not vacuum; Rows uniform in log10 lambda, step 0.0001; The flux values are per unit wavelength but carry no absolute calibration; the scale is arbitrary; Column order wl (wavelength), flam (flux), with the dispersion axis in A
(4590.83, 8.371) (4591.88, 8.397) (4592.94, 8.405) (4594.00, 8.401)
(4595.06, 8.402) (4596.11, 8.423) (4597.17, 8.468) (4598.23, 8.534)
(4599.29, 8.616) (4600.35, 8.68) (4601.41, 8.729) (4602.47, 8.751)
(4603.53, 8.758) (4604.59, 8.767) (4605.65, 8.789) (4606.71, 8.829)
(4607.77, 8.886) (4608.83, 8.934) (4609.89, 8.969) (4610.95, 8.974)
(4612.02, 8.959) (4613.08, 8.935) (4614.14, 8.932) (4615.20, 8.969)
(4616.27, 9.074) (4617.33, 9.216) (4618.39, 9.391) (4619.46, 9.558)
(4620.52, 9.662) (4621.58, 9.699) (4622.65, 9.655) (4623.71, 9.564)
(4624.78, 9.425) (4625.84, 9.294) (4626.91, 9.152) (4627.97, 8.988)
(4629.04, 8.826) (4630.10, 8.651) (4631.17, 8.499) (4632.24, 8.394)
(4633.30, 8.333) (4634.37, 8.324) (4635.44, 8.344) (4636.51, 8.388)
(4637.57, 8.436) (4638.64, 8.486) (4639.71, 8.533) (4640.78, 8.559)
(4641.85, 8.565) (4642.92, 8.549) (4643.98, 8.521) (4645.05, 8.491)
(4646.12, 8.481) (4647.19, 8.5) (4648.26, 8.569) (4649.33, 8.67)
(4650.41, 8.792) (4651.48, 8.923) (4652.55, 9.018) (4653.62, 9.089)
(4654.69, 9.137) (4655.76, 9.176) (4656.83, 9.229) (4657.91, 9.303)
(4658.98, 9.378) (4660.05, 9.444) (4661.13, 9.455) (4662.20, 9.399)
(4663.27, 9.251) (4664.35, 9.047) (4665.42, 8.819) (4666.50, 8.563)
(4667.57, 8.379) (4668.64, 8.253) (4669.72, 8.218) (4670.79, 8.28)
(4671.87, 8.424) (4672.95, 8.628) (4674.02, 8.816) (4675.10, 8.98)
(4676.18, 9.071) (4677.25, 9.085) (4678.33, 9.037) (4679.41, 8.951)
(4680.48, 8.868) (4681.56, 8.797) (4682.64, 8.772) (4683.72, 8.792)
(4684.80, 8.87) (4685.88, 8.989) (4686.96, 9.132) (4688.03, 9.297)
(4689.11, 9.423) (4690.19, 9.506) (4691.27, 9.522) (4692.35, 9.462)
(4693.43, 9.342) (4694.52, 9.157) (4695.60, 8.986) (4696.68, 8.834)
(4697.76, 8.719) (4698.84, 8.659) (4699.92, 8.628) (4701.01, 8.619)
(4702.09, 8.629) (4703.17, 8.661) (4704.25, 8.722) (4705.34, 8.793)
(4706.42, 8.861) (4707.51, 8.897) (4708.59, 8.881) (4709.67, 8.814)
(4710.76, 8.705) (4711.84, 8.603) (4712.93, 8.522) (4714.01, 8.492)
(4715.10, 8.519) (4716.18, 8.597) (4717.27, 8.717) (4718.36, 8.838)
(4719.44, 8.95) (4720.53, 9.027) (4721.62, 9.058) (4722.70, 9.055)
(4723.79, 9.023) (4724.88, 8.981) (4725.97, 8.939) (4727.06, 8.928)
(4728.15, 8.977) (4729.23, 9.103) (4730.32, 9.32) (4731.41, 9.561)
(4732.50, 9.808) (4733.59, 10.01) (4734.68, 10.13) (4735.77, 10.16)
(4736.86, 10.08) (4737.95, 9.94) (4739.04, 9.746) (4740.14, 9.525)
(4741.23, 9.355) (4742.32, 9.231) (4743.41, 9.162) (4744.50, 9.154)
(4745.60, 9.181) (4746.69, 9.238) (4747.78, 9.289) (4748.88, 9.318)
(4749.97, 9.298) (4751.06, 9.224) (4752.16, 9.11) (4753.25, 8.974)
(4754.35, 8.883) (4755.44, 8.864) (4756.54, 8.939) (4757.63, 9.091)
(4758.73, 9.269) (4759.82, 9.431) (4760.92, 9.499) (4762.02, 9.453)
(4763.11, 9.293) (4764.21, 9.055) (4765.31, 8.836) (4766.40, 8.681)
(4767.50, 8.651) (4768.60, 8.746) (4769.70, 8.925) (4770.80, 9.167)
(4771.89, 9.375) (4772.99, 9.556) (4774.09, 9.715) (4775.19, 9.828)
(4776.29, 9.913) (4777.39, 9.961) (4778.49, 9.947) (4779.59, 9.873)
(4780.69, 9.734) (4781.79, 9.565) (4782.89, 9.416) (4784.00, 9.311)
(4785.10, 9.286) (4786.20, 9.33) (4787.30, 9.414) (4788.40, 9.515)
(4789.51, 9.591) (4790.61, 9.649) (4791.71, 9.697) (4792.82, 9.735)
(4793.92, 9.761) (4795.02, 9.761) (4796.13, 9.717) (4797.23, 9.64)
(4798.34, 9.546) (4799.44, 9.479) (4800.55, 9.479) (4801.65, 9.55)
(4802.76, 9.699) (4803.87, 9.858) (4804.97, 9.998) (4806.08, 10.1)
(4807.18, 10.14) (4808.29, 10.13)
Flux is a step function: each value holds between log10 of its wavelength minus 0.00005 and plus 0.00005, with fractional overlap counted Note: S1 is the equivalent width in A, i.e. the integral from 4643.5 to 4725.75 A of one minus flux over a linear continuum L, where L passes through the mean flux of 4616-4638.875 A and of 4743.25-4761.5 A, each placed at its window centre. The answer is 1.7 A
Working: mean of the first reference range 8.98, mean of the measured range 8.88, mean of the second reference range 9.17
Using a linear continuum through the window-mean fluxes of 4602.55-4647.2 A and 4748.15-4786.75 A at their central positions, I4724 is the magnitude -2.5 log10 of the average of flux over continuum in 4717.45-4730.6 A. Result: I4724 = 0.02 mag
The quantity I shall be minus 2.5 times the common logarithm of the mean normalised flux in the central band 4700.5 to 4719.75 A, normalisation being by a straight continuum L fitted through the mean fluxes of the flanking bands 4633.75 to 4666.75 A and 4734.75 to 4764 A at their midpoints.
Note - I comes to 0.05 mag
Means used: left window 8.82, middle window 8.71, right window 9.34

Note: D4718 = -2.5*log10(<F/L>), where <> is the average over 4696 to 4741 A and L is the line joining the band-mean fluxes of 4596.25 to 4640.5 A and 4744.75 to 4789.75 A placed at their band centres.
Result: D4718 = 0.01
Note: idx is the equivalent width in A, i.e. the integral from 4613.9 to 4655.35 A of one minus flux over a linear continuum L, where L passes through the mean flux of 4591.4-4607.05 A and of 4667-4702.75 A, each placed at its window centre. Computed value -0.7 A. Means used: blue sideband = 8.59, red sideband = 8.88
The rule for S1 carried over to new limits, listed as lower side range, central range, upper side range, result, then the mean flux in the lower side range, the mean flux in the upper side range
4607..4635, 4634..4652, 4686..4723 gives 0.93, 9.04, 8.9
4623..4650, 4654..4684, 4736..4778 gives -0.27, 8.67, 9.3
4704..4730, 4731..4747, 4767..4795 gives -0.98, 8.84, 9.51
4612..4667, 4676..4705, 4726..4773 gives 0.37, 8.93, 9.29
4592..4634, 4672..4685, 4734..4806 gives 0.36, 8.9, 9.45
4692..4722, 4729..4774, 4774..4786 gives 0.07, 8.8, 9.67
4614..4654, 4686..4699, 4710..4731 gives -0.47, 8.85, 8.86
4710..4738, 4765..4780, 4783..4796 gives 0.11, 9.14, 9.55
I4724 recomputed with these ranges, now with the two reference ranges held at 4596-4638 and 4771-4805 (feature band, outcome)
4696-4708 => 0.064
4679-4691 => 0.016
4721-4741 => -0.008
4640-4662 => 0.018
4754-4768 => 0.051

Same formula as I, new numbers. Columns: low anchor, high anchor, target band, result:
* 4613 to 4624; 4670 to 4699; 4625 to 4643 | 0.08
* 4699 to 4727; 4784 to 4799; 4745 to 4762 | 0.00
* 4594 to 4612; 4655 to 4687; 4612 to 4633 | -0.04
